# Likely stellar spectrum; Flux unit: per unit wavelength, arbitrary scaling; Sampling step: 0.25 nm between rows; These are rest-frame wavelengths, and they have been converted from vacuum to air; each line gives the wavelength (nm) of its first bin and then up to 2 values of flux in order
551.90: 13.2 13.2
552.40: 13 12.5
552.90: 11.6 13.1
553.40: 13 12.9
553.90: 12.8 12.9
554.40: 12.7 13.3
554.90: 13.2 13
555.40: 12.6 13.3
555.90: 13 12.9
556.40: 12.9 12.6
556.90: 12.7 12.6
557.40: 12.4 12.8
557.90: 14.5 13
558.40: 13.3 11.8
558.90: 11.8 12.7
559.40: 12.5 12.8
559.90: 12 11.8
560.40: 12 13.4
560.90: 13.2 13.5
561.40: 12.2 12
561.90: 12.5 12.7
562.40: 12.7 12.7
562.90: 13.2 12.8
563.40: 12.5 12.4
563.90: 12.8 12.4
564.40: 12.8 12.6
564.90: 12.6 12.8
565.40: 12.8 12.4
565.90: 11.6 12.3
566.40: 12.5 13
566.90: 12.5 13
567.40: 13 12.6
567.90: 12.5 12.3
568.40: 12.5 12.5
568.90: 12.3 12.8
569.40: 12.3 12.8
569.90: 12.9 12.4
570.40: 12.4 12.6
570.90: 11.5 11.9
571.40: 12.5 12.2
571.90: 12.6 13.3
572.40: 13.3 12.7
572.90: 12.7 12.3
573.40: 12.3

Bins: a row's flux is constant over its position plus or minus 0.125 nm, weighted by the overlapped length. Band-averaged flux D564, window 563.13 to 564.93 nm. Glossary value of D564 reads 12.6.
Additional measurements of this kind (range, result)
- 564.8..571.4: 12.5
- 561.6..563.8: 12.6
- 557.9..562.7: 12.6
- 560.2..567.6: 12.6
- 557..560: 12.7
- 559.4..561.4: 12.6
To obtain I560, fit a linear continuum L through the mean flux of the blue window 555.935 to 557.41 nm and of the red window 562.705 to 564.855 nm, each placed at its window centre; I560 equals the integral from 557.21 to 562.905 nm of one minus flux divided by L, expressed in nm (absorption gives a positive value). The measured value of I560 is 0.020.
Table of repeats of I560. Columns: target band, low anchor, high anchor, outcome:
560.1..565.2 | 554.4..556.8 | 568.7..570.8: 0.04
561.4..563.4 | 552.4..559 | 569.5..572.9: 0.01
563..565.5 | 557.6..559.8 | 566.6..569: 0.01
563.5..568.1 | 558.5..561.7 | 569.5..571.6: -0.07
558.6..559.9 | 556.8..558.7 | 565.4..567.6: 0.06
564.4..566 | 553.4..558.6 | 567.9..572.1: 0.01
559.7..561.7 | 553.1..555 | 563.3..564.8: 0.03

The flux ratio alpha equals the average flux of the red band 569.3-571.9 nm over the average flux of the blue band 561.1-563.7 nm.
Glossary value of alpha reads 1.0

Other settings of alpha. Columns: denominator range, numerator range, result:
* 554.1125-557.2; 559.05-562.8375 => 0.98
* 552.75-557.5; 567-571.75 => 0.97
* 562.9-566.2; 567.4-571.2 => 0.99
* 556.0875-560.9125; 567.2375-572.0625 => 0.98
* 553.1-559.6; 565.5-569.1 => 0.97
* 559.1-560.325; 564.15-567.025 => 1.02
